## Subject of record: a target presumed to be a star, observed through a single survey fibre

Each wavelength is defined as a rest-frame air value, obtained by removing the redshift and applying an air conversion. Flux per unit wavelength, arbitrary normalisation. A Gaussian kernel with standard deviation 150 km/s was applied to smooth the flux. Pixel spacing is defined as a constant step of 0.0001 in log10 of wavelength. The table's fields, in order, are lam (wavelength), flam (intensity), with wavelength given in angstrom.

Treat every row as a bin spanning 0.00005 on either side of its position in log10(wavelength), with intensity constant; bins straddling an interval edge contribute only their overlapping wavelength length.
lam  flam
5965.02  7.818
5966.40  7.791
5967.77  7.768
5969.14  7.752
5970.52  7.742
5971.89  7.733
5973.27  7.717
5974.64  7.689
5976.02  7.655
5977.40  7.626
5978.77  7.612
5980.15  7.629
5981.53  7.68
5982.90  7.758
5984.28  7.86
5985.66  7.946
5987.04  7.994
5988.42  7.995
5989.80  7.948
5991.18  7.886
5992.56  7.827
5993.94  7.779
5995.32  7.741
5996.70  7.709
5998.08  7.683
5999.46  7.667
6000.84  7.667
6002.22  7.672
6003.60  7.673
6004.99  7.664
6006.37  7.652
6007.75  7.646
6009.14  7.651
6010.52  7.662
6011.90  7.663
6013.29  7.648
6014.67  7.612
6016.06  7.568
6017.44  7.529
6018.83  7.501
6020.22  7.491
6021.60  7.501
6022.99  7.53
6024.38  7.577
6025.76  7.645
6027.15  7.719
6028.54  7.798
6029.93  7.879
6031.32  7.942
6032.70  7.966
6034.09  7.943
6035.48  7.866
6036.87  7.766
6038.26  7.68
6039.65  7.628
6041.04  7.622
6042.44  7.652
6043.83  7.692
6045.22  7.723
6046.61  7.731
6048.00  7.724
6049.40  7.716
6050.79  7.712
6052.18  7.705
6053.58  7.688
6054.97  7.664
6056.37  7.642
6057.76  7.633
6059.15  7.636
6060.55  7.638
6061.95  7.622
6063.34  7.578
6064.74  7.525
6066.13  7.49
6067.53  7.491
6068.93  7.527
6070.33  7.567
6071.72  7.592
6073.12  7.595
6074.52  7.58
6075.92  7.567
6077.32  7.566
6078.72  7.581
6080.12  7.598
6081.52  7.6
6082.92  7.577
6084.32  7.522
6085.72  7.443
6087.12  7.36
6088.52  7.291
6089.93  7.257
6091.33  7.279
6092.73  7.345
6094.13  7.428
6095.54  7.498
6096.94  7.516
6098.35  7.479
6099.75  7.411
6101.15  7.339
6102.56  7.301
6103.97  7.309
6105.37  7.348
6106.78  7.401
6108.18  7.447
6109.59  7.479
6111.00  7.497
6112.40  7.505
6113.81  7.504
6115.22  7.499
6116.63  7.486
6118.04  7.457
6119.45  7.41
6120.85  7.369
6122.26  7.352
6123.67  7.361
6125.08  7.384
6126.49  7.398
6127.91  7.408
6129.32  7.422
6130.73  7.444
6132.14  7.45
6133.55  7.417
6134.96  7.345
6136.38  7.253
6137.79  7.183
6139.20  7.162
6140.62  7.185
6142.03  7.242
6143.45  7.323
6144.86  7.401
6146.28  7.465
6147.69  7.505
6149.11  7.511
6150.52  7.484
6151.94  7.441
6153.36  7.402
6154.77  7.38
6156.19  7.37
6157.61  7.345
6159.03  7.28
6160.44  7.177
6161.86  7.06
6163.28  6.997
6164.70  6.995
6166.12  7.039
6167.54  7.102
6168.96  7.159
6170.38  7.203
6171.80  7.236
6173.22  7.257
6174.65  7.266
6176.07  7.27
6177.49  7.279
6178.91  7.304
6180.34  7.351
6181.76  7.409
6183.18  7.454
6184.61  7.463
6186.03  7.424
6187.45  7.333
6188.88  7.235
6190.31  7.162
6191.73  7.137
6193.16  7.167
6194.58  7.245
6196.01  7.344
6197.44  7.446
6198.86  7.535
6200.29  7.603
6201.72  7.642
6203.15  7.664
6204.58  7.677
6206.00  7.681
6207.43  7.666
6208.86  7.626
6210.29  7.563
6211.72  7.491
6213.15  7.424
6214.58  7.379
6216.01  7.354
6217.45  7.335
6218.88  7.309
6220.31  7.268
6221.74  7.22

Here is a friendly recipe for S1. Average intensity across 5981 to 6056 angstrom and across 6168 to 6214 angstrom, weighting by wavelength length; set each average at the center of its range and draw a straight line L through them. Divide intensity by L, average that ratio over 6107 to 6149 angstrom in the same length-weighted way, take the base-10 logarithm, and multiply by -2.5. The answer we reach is 0.02 mag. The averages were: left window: 7.72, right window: 7.4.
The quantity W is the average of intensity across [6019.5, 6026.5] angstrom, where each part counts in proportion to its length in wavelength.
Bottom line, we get 7.55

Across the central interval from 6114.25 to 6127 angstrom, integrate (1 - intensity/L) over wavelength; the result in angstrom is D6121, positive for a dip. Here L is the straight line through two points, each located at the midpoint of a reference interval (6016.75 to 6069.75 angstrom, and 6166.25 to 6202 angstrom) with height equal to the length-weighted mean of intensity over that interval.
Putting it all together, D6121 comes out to 0.1 angstrom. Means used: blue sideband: 7.67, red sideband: 7.31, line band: 7.42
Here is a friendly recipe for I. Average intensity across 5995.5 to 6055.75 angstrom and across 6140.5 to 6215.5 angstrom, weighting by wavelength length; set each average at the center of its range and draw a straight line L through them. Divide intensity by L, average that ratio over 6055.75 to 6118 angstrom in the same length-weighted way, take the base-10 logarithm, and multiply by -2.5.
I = 0.01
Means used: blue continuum 7.68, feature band 7.49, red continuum 7.36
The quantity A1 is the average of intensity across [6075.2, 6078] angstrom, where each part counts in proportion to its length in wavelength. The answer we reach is 7.56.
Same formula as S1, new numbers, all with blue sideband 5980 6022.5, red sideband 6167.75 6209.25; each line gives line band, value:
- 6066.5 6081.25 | 0.00 mag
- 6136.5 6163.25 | 0.02 mag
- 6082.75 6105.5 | 0.02 mag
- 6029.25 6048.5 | -0.02 mag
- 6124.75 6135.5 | 0.01 mag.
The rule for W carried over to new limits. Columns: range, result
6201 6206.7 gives 7.67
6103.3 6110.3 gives 7.4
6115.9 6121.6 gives 7.44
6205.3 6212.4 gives 7.6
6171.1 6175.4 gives 7.24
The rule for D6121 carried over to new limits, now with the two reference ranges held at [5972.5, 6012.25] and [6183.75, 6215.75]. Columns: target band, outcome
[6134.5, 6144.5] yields 0.38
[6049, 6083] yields 0.14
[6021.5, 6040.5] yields -0.17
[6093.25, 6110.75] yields 0.39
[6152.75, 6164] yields 0.39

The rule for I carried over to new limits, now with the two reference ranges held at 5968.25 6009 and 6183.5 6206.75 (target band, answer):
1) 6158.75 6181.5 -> 0.040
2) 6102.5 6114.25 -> 0.019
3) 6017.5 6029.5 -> 0.014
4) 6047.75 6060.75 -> -0.005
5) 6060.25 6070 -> 0.011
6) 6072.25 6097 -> 0.017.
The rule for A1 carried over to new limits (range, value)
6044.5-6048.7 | 7.73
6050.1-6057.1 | 7.68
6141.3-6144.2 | 7.29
